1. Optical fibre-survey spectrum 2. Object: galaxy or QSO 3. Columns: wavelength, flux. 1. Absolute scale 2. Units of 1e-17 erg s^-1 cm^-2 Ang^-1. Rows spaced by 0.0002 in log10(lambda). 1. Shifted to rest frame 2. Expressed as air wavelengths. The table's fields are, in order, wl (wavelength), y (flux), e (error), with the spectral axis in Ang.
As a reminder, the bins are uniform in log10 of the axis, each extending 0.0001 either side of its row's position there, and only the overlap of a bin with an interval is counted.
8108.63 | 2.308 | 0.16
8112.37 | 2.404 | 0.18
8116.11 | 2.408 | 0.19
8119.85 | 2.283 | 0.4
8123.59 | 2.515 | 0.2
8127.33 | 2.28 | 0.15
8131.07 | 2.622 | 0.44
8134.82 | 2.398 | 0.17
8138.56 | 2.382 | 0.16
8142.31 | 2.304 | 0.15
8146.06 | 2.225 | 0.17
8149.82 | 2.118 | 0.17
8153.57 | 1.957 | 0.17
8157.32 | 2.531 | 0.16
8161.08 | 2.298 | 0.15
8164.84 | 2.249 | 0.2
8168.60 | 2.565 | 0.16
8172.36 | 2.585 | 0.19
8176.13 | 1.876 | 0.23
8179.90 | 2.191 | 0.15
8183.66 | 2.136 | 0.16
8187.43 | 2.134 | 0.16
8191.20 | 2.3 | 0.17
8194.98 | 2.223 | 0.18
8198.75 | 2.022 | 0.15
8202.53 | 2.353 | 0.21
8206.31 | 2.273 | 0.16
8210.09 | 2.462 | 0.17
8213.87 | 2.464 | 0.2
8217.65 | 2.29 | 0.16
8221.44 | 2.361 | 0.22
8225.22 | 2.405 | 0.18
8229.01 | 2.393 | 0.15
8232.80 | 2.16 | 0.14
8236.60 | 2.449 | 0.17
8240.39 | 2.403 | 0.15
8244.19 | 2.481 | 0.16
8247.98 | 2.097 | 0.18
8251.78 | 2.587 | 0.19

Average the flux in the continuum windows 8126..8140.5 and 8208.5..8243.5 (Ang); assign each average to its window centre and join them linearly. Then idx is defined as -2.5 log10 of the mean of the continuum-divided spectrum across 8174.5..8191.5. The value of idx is 0.14 mag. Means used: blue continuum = 2.43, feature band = 2.12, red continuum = 2.38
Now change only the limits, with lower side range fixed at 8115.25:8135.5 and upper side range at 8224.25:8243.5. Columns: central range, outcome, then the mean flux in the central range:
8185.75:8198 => 0.09 mag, 2.2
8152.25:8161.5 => 0.06 mag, 2.28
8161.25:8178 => 0.04 mag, 2.32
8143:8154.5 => 0.13 mag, 2.13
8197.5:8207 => 0.08 mag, 2.22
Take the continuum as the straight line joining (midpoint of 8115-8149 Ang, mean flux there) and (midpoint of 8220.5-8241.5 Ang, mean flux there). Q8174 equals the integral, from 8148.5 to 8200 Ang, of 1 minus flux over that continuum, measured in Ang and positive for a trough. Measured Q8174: 2.9 Ang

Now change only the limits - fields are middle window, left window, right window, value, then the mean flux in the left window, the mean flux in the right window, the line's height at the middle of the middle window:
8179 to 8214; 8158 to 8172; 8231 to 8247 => 2.0 Ang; 2.41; 2.36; 2.39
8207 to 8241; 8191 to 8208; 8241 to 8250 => -1.5 Ang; 2.23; 2.31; 2.27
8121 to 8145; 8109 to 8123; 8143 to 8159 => -1.2 Ang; 2.37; 2.21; 2.29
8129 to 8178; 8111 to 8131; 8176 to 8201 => -0.8 Ang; 2.4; 2.15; 2.28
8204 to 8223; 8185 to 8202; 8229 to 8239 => -1.0 Ang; 2.18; 2.33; 2.25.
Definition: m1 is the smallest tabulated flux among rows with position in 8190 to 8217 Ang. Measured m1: 2.022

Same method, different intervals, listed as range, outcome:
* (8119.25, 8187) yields 1.876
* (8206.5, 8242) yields 2.16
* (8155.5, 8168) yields 2.249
